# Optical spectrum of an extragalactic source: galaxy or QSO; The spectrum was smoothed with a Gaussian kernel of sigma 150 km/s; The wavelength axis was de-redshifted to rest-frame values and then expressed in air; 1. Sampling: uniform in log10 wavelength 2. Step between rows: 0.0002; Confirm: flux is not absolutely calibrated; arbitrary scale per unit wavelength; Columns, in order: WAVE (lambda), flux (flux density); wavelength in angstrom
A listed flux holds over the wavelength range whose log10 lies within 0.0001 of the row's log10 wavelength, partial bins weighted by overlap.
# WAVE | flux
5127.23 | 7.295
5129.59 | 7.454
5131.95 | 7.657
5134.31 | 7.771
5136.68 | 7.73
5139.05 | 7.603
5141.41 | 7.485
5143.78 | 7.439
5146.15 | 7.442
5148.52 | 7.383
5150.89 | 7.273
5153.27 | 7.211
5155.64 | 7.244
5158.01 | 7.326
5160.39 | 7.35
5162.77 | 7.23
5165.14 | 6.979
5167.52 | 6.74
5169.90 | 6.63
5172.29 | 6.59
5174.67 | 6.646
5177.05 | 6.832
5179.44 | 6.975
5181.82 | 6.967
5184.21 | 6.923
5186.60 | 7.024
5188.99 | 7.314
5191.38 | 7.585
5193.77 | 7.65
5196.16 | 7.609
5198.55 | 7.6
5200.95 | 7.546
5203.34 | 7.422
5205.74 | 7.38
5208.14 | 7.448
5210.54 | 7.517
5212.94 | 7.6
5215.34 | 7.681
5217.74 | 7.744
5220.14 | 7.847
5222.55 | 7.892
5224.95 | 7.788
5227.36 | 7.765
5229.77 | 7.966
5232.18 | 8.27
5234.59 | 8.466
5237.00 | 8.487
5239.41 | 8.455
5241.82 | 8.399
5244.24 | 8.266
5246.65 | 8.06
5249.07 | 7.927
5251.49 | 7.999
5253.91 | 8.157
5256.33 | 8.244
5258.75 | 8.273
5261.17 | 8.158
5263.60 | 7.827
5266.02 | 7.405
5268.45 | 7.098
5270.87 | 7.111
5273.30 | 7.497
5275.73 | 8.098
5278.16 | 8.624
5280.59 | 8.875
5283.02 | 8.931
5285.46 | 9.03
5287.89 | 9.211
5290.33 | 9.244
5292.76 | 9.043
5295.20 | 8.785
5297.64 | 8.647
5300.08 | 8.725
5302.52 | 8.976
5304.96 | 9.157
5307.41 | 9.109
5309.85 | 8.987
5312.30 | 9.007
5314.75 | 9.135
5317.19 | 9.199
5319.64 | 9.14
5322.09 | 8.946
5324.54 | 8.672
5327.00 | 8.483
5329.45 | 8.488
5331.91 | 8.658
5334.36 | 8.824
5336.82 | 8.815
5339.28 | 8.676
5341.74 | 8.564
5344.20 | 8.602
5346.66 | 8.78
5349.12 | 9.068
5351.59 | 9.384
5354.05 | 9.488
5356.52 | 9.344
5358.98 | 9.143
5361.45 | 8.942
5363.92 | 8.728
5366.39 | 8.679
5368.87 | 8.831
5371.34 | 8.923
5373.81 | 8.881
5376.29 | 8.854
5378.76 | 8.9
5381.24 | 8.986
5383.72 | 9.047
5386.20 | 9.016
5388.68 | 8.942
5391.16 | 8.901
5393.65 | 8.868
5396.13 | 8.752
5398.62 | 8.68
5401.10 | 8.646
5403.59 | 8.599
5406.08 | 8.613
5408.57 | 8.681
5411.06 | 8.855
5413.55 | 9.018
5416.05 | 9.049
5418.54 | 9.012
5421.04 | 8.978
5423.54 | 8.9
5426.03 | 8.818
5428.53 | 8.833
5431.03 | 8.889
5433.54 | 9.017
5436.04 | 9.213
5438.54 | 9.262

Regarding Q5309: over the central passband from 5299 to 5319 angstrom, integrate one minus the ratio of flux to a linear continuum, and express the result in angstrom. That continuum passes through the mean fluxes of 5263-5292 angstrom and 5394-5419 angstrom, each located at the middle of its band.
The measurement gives -1.5 angstrom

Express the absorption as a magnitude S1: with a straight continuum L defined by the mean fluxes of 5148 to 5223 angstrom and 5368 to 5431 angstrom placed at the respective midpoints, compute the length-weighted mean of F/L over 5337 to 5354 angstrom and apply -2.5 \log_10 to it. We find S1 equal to -0.05 mag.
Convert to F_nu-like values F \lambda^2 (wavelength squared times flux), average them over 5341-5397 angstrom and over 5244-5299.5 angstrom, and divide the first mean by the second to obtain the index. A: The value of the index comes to 1.1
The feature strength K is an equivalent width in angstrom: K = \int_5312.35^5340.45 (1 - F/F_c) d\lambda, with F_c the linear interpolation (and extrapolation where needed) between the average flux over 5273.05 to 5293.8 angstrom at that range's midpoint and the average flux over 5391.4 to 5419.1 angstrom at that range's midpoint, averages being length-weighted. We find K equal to -0.1 angstrom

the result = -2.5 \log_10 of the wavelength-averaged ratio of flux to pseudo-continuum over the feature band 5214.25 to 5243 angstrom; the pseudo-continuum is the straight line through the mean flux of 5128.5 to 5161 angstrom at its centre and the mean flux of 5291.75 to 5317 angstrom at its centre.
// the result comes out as 0.02 mag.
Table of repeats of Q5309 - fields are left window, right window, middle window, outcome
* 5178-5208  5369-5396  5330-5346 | -0.3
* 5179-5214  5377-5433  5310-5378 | -3.8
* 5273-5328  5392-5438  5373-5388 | -0.1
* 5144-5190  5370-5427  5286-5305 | -2.1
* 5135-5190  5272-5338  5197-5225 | 0.4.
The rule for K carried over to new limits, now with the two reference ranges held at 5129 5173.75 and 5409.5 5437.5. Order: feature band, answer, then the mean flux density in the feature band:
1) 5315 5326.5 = -0.9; 8.97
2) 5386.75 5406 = 0.1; 8.77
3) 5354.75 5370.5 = -0.7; 8.96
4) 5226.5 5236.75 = -0.5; 8.16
